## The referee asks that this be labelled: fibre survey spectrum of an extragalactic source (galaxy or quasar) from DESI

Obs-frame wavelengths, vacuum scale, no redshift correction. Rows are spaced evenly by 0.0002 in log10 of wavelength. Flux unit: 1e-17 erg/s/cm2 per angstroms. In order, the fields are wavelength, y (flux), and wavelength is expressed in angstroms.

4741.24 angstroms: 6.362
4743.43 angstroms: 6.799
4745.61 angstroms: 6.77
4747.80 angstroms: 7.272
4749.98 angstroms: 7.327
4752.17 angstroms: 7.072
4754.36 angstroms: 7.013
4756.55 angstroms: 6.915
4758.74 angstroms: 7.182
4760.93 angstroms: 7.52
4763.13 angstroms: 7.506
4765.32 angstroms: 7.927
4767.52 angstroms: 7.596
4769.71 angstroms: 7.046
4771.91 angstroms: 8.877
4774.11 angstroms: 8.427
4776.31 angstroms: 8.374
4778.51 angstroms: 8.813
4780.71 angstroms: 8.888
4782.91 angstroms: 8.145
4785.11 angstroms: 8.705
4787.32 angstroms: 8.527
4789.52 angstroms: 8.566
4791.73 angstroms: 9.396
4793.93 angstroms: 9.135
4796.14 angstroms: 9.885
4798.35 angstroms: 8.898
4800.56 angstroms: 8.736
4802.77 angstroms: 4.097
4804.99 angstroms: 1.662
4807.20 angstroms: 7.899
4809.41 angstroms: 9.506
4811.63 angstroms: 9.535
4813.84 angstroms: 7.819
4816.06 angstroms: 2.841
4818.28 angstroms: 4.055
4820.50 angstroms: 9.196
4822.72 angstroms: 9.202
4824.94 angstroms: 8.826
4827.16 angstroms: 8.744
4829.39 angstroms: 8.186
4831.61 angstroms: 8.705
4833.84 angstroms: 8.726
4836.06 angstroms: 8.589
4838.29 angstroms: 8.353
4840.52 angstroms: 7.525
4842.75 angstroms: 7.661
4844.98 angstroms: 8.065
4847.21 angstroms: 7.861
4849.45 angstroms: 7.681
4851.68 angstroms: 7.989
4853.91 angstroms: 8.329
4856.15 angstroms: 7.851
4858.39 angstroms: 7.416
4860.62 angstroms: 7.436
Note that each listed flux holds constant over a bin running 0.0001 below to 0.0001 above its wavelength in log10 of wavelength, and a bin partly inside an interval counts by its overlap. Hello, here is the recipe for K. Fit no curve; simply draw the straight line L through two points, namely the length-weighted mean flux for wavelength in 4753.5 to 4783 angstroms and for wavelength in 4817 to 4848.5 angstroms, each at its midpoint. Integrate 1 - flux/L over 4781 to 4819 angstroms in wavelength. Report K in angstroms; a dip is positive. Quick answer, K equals 2.0 angstroms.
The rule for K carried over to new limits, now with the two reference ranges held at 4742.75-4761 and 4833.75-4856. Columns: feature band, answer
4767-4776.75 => -1.0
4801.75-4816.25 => 2.4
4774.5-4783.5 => -1.5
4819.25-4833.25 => -1.6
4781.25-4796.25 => -2.8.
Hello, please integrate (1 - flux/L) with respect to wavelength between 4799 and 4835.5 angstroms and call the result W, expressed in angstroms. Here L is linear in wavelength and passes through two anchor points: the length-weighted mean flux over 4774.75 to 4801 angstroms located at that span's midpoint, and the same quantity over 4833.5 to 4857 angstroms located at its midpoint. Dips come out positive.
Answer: 4.4 angstroms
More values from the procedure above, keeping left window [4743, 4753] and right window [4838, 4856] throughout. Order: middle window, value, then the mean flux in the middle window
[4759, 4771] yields -0.5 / 7.51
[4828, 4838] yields -1.0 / 8.54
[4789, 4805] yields -0.9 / 7.91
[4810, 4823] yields 1.0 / 7.07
